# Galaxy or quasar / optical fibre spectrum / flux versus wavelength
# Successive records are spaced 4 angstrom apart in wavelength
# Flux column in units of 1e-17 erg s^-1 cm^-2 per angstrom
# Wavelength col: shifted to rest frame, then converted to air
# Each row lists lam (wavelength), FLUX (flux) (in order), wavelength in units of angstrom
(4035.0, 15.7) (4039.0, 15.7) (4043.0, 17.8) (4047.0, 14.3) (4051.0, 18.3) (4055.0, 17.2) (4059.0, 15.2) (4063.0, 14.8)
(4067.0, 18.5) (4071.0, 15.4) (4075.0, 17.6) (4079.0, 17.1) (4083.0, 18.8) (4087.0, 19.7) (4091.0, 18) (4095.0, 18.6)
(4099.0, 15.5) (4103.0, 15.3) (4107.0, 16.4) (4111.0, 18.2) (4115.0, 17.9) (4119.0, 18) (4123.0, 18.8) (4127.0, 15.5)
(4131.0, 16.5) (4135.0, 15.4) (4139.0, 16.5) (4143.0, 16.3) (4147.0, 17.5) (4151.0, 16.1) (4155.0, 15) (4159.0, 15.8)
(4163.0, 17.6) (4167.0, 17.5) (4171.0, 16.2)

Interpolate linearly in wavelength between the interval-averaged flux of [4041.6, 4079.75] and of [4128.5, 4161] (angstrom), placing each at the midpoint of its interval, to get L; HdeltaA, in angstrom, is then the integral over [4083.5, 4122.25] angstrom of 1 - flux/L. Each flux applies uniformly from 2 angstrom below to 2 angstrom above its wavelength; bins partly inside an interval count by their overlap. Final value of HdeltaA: -3.0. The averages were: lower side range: 16.6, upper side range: 16.1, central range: 17.6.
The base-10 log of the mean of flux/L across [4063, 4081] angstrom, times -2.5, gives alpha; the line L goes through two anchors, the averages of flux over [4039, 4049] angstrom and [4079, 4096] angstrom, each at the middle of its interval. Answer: 0.05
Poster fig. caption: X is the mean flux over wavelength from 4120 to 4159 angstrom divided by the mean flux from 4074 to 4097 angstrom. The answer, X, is 0.9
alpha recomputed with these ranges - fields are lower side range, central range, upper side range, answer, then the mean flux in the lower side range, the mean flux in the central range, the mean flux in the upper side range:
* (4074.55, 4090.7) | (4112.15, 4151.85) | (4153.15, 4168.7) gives 0.017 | 18.3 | 16.9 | 16.5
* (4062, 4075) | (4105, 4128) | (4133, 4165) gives -0.075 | 16.6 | 17.6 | 16.3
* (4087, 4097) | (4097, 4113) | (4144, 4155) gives 0.109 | 18.6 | 16.3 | 16.4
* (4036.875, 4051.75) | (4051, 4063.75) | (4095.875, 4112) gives 0.010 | 16.4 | 16.2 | 16.4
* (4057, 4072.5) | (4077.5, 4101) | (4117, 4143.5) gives -0.108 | 16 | 18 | 16.7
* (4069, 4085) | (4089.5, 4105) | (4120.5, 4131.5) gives 0.022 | 17.2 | 16.8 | 17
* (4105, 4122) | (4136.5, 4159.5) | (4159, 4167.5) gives 0.072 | 17.7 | 16.2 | 17.1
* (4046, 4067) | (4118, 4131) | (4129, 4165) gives -0.062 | 16.3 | 17.2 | 16.3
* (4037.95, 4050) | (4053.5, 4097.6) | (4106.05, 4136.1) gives -0.049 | 16.1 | 17.3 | 17.2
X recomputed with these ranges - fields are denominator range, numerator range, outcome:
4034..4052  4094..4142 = 1.03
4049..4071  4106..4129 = 1.05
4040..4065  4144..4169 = 1.02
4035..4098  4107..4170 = 0.99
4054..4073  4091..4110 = 1.03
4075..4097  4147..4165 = 0.89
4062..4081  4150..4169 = 0.98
